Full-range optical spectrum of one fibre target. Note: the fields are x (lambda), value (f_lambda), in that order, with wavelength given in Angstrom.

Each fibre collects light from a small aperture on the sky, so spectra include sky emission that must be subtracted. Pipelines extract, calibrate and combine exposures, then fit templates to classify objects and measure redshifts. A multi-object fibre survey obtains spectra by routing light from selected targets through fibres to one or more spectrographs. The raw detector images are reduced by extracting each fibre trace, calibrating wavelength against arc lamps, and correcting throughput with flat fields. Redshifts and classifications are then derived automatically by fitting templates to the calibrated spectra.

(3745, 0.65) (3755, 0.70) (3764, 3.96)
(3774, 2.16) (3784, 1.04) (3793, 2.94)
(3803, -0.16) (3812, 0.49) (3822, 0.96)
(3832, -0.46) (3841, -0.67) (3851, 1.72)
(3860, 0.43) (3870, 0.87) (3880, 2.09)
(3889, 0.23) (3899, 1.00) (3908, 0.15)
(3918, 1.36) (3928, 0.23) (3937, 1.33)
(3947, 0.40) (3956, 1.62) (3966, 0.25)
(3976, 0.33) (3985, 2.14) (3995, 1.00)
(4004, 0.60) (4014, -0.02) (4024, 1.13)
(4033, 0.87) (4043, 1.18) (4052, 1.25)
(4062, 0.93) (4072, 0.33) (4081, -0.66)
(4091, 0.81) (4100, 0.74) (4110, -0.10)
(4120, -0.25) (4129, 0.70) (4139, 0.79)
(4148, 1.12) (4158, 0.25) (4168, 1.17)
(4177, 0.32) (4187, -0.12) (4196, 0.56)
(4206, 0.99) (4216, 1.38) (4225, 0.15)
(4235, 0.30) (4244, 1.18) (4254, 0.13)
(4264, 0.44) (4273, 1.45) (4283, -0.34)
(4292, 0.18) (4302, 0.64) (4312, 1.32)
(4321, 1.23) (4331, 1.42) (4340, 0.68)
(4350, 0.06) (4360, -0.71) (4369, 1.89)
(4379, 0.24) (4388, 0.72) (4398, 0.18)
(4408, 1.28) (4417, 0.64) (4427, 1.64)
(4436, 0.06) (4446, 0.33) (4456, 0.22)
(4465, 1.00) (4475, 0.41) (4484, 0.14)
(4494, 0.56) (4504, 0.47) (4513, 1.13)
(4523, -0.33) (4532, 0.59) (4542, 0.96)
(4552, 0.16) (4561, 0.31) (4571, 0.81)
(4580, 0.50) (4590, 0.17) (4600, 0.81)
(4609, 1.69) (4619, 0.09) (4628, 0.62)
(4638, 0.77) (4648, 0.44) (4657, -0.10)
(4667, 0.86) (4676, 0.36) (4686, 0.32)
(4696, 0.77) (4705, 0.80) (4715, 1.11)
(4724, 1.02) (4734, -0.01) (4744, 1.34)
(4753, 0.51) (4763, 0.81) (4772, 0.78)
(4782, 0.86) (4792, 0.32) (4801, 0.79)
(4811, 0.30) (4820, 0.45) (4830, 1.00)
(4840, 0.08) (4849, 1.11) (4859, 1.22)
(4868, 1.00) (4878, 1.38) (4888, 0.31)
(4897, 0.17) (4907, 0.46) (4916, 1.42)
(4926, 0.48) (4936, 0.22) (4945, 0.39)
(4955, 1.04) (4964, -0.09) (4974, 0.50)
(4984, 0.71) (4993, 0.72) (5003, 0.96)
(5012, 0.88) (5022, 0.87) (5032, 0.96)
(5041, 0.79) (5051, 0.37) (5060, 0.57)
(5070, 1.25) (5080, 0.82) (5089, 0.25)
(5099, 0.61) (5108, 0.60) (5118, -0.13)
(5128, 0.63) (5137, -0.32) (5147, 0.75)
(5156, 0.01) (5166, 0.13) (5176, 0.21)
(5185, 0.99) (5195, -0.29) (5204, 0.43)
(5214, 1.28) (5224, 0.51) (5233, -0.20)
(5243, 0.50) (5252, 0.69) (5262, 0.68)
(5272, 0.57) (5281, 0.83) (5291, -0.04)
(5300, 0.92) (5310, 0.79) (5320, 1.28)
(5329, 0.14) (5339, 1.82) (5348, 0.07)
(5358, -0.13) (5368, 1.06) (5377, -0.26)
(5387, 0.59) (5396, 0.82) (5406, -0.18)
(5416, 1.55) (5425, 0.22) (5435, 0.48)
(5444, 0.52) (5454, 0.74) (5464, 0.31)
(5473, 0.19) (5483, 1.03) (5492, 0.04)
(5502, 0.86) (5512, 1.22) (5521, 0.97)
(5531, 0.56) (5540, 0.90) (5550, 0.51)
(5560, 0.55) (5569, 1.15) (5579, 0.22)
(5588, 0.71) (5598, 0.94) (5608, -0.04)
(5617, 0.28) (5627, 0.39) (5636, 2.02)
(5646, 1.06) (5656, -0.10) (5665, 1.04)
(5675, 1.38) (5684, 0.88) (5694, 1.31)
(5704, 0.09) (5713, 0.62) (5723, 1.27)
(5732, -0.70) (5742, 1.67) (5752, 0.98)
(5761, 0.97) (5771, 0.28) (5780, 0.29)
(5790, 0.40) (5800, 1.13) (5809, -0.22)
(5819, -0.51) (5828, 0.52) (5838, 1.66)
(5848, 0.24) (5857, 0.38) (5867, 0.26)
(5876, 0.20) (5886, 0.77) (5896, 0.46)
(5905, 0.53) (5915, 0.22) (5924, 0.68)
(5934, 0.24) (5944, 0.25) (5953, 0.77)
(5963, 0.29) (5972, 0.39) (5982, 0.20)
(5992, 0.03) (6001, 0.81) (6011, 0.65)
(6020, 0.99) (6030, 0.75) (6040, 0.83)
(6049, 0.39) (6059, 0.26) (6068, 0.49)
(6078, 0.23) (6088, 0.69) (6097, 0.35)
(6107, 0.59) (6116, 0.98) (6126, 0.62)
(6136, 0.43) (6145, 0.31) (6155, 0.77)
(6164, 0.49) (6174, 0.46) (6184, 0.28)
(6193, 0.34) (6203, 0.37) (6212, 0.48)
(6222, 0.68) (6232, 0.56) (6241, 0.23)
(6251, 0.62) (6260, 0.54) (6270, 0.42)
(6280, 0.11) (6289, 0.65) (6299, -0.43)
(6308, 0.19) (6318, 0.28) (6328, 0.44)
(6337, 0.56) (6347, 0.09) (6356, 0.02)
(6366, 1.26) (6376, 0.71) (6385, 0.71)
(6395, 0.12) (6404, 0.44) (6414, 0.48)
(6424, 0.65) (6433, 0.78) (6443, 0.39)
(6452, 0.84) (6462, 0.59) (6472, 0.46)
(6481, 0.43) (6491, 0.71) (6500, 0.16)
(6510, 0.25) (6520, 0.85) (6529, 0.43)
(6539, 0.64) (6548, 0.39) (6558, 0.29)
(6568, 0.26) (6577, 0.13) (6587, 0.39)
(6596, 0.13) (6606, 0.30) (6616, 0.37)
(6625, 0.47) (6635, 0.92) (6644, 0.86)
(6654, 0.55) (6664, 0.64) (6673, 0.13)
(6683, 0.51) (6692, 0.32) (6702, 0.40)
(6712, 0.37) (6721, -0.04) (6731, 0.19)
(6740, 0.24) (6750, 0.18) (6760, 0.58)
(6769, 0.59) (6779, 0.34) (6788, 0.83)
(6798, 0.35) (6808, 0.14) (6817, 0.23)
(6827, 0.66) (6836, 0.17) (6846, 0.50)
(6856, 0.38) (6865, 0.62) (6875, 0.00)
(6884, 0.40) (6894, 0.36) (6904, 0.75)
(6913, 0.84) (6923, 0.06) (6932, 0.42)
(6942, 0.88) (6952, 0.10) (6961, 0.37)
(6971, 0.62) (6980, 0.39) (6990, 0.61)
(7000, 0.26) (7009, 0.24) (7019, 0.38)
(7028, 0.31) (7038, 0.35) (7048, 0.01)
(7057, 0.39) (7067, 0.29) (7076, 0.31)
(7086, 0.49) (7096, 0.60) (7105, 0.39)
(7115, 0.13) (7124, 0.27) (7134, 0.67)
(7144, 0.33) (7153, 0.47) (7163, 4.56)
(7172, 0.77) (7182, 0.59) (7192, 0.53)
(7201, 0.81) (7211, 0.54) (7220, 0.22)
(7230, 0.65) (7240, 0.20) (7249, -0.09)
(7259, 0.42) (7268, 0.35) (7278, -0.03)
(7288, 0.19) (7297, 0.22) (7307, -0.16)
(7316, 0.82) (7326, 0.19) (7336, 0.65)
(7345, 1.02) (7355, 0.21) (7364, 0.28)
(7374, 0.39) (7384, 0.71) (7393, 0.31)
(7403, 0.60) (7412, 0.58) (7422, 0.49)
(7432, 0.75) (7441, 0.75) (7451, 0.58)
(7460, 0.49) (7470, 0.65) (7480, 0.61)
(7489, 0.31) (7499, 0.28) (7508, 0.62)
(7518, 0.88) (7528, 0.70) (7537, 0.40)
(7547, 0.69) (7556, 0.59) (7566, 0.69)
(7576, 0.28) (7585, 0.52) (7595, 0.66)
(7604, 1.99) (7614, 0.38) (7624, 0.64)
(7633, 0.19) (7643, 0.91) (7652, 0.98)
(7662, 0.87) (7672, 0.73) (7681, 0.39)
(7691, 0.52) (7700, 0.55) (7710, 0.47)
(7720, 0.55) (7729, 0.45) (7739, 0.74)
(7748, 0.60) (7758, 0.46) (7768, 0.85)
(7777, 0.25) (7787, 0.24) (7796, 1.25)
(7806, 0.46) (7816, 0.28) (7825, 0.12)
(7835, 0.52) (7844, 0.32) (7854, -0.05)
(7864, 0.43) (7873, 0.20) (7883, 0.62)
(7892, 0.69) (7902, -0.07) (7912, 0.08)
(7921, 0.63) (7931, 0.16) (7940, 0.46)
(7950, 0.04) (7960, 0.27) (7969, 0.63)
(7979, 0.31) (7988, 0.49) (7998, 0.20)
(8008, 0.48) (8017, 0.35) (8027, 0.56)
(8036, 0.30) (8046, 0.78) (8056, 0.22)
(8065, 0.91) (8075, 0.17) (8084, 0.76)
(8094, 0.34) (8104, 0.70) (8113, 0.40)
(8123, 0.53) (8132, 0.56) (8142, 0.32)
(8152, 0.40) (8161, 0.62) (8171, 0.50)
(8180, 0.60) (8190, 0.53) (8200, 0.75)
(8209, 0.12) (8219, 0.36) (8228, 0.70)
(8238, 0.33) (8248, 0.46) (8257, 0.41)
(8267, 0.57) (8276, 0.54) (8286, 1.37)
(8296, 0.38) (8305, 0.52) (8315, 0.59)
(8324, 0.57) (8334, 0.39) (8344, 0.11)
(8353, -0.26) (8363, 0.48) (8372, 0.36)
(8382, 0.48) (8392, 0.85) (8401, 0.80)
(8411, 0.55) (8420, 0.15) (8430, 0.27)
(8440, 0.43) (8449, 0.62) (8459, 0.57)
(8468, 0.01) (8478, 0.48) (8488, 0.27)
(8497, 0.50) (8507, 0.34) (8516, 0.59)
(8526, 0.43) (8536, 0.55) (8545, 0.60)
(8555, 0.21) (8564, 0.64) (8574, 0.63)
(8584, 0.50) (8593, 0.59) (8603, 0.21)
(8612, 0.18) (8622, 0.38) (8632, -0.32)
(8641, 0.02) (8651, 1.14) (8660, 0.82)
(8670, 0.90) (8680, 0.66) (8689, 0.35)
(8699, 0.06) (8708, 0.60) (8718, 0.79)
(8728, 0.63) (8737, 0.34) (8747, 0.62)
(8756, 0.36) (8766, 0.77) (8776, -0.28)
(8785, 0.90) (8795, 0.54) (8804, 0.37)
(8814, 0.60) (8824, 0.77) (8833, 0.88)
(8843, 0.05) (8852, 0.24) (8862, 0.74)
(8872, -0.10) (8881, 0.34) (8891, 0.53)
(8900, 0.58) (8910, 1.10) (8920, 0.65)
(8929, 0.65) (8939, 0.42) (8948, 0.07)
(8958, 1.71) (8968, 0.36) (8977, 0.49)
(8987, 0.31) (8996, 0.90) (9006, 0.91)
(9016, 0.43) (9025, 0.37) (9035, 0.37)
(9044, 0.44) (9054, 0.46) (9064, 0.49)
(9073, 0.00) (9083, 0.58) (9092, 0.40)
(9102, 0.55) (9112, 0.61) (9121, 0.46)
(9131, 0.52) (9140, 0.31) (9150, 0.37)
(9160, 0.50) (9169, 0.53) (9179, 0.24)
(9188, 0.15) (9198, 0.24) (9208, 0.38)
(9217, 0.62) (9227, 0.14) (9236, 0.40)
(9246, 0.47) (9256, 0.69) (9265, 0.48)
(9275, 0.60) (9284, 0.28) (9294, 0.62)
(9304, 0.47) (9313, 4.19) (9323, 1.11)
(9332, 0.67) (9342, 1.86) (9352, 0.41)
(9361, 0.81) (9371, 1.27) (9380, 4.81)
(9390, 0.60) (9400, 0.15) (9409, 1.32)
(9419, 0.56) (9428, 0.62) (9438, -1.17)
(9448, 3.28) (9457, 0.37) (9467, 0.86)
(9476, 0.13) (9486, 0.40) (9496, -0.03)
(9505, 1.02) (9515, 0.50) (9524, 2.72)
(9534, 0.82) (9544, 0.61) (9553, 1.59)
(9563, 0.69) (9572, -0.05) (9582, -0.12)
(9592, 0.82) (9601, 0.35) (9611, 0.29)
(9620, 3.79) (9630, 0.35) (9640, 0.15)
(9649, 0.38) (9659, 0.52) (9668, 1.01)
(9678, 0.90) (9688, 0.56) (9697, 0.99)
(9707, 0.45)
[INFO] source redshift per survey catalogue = 0.921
